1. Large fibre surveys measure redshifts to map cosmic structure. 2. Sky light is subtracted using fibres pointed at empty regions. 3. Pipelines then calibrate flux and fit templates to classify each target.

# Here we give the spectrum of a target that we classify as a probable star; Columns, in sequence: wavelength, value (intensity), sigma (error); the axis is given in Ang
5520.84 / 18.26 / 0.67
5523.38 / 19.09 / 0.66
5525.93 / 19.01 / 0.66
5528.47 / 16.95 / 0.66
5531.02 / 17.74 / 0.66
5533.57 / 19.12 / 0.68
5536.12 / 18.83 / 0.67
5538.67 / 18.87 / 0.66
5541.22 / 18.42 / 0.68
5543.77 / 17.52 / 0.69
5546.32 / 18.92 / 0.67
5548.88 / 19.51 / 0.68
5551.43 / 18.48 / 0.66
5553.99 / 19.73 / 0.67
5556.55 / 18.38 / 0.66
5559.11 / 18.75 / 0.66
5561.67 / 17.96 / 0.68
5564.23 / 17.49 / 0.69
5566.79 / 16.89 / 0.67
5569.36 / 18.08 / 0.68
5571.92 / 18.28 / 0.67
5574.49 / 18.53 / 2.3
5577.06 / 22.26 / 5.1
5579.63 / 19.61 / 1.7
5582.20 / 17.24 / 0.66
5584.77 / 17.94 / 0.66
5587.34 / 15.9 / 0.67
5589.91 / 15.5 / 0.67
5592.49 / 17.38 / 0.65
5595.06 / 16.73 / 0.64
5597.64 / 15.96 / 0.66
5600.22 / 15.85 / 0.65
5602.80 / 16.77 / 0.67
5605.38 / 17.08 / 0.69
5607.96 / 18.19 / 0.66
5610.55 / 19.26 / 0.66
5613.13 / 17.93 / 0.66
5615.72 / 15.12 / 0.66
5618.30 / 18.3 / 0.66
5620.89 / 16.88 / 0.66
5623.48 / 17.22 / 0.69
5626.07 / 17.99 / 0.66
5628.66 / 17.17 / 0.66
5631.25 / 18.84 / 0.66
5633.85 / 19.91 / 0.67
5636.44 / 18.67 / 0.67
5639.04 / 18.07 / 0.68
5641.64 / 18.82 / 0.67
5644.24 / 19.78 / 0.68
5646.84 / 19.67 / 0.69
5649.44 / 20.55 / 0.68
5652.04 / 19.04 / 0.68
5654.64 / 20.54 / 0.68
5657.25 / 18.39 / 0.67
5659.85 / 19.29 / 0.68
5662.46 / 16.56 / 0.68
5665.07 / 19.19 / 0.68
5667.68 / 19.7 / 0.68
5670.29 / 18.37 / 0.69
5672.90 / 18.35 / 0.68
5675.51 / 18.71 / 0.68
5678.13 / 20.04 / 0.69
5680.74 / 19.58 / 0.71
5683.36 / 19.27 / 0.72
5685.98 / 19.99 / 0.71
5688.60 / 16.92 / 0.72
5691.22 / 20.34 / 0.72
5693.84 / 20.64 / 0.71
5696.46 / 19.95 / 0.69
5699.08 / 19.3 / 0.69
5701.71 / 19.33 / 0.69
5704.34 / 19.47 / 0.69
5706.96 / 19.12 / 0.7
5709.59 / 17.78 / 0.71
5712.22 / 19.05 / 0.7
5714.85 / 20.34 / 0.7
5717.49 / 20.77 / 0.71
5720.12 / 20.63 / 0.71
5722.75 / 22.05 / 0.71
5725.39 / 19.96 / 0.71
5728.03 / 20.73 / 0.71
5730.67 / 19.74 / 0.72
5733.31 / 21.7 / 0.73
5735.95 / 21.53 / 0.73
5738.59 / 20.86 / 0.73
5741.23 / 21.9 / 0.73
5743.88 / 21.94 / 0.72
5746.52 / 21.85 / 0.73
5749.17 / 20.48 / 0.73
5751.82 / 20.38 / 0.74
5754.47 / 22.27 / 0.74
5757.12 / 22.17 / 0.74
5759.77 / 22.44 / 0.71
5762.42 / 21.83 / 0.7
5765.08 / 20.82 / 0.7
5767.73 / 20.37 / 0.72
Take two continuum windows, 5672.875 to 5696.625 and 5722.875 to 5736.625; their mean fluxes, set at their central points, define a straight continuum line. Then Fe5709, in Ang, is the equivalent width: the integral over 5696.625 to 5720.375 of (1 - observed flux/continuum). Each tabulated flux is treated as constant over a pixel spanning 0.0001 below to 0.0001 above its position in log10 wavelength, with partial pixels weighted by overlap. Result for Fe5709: 0.8 Ang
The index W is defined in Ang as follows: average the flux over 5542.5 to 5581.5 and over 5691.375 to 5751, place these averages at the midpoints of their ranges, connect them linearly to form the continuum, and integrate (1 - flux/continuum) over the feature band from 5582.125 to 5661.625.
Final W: 5.7 Ang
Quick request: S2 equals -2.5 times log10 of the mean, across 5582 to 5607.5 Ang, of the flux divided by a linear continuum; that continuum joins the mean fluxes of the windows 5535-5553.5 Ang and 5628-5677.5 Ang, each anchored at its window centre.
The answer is 0.13 mag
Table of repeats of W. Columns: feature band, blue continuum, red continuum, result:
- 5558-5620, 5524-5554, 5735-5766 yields 5.3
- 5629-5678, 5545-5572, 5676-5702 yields 0.5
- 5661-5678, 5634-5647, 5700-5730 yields 0.7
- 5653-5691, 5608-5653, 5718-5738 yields 1.0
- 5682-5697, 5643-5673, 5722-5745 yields 0.4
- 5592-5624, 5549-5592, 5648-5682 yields 2.5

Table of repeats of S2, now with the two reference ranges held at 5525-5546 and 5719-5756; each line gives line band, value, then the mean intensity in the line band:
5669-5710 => 0.068 mag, 19.2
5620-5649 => 0.067 mag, 18.5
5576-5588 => 0.018 mag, 18.7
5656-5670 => 0.084 mag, 18.6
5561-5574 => 0.059 mag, 17.8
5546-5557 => -0.029 mag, 19.1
